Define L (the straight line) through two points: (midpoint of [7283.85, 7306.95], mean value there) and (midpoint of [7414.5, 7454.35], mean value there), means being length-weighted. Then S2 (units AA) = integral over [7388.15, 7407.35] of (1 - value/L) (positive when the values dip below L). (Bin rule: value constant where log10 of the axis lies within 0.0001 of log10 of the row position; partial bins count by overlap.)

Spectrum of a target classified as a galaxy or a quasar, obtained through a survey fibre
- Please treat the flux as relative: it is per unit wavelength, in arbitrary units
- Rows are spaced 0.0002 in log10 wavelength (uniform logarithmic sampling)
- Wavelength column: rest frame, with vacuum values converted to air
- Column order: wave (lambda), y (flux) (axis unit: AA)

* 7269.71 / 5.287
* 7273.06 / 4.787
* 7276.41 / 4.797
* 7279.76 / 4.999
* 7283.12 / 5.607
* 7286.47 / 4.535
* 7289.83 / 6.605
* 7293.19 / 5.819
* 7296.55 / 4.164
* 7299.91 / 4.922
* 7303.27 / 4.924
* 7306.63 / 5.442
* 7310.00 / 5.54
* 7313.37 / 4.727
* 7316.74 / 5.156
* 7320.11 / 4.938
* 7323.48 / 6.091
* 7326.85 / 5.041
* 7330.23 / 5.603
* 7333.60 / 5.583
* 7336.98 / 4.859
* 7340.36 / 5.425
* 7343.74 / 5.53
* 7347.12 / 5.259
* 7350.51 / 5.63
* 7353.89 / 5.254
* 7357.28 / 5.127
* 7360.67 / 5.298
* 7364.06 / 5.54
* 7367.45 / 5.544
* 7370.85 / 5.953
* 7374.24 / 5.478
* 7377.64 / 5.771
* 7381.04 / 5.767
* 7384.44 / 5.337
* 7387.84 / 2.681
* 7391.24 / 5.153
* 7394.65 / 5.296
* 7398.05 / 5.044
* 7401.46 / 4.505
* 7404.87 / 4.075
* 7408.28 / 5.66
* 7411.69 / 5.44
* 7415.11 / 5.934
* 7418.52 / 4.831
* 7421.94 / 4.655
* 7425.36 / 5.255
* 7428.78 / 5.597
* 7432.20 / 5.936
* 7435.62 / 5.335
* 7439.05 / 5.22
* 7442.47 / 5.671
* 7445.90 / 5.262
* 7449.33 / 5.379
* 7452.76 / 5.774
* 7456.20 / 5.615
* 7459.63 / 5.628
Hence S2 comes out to 2.3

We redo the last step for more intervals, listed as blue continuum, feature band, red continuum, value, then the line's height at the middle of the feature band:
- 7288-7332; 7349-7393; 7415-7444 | 0.48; 5.33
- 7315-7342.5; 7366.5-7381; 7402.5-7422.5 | -1.36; 5.21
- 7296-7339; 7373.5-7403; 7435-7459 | 1.94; 5.34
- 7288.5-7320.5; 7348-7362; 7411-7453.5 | -0.09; 5.29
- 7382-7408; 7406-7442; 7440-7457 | -1.72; 5.13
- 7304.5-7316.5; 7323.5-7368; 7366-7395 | -1.46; 5.21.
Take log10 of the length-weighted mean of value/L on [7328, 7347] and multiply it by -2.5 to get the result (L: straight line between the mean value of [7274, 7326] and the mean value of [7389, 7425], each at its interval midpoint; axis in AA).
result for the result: -0.05 mag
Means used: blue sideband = 5.21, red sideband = 5.03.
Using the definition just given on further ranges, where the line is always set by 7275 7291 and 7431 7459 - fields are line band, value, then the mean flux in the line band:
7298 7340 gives 0.019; 5.24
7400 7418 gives 0.073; 5.11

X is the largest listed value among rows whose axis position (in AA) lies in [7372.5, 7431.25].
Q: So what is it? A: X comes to 5.934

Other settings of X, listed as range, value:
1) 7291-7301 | 5.819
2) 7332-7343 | 5.583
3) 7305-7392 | 6.091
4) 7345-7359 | 5.63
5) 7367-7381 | 5.953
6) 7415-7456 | 5.936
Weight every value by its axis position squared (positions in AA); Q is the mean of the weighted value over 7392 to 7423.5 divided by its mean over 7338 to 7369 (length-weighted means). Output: 0.95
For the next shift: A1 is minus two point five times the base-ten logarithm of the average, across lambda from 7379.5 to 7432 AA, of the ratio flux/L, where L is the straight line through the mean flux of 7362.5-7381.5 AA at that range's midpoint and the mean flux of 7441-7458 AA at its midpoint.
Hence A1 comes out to 0.12 mag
